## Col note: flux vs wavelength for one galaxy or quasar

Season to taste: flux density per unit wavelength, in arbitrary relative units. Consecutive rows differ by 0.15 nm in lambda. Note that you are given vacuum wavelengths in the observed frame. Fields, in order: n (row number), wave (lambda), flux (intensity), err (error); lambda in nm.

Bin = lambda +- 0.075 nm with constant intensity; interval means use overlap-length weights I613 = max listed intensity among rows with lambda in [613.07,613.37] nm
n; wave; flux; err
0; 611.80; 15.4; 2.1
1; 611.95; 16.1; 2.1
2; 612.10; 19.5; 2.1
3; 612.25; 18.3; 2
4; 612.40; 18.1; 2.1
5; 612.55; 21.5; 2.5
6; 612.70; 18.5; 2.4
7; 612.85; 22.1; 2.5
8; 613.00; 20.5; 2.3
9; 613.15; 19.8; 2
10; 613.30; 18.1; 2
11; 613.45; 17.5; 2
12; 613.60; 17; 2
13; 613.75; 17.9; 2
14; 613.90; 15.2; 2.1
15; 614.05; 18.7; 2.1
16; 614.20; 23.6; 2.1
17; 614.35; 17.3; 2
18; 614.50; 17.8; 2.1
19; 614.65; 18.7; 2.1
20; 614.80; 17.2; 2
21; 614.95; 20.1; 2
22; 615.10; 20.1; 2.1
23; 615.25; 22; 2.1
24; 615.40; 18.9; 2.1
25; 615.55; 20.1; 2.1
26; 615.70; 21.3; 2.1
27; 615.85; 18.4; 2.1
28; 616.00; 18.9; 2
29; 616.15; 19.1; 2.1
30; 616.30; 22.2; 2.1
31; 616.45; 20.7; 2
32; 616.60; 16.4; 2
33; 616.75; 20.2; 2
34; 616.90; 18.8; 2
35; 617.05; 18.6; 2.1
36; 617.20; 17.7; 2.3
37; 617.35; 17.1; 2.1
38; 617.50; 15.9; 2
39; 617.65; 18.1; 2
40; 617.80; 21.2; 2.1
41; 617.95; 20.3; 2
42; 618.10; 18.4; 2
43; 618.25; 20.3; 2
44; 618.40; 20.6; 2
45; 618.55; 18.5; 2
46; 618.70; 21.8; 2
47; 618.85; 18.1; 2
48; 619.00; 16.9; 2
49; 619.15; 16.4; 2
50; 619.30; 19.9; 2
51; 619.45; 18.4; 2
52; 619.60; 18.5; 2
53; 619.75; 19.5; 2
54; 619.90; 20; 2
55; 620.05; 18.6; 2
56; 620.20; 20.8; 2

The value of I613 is 19.8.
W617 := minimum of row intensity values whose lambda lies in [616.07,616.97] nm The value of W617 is 16.4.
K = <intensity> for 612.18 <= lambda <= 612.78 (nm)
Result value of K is 19.1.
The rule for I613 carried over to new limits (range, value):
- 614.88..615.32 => 22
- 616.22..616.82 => 22.2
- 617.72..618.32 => 21.2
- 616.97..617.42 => 18.6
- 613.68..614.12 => 18.7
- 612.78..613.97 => 22.1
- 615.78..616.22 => 19.1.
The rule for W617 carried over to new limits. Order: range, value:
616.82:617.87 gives 15.9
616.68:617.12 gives 18.6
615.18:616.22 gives 18.4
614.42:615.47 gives 17.2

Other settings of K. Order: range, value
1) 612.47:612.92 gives 20.7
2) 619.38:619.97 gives 19.1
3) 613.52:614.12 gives 17.2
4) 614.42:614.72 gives 18.2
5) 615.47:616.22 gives 19.6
